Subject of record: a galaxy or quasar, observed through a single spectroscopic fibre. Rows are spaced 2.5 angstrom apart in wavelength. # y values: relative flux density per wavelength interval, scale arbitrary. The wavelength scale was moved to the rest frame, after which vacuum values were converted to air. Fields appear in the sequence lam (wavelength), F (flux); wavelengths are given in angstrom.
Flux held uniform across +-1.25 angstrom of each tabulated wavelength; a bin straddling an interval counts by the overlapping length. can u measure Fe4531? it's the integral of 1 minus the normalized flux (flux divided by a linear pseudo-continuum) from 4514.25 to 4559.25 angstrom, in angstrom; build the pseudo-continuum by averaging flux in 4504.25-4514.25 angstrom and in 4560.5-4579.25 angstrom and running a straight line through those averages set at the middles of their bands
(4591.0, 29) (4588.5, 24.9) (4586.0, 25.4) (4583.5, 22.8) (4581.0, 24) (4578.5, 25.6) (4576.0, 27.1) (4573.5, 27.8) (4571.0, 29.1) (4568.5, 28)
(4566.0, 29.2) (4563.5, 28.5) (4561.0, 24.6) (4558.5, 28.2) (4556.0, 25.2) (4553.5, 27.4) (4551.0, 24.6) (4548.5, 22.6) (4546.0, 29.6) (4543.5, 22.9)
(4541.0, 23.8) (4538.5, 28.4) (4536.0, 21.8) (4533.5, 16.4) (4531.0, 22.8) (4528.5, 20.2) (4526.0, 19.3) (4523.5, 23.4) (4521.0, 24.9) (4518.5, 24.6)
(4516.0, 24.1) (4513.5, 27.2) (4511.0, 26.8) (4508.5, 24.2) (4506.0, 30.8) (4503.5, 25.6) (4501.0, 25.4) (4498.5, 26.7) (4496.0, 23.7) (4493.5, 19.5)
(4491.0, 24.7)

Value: 5.8 angstrom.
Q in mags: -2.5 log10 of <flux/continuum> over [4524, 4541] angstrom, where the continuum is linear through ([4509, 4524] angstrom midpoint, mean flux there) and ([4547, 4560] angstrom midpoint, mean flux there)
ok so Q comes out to 0.17 mag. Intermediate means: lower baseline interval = 25.2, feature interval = 21.7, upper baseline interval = 25.7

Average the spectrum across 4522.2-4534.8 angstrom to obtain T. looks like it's 20.4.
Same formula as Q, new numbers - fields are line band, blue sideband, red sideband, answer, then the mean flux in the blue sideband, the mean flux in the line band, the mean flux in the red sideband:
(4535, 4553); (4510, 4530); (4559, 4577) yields 0.03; 23.8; 25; 27.8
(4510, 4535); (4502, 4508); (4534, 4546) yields 0.14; 27.6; 22.9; 24.3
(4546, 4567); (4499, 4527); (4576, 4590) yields -0.06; 25.2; 26.5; 24.8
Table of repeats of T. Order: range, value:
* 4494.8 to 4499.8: 25.2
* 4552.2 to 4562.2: 26.4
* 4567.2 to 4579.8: 27.5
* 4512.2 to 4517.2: 25.7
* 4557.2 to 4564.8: 27.1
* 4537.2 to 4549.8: 25.4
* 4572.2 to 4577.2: 27.5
